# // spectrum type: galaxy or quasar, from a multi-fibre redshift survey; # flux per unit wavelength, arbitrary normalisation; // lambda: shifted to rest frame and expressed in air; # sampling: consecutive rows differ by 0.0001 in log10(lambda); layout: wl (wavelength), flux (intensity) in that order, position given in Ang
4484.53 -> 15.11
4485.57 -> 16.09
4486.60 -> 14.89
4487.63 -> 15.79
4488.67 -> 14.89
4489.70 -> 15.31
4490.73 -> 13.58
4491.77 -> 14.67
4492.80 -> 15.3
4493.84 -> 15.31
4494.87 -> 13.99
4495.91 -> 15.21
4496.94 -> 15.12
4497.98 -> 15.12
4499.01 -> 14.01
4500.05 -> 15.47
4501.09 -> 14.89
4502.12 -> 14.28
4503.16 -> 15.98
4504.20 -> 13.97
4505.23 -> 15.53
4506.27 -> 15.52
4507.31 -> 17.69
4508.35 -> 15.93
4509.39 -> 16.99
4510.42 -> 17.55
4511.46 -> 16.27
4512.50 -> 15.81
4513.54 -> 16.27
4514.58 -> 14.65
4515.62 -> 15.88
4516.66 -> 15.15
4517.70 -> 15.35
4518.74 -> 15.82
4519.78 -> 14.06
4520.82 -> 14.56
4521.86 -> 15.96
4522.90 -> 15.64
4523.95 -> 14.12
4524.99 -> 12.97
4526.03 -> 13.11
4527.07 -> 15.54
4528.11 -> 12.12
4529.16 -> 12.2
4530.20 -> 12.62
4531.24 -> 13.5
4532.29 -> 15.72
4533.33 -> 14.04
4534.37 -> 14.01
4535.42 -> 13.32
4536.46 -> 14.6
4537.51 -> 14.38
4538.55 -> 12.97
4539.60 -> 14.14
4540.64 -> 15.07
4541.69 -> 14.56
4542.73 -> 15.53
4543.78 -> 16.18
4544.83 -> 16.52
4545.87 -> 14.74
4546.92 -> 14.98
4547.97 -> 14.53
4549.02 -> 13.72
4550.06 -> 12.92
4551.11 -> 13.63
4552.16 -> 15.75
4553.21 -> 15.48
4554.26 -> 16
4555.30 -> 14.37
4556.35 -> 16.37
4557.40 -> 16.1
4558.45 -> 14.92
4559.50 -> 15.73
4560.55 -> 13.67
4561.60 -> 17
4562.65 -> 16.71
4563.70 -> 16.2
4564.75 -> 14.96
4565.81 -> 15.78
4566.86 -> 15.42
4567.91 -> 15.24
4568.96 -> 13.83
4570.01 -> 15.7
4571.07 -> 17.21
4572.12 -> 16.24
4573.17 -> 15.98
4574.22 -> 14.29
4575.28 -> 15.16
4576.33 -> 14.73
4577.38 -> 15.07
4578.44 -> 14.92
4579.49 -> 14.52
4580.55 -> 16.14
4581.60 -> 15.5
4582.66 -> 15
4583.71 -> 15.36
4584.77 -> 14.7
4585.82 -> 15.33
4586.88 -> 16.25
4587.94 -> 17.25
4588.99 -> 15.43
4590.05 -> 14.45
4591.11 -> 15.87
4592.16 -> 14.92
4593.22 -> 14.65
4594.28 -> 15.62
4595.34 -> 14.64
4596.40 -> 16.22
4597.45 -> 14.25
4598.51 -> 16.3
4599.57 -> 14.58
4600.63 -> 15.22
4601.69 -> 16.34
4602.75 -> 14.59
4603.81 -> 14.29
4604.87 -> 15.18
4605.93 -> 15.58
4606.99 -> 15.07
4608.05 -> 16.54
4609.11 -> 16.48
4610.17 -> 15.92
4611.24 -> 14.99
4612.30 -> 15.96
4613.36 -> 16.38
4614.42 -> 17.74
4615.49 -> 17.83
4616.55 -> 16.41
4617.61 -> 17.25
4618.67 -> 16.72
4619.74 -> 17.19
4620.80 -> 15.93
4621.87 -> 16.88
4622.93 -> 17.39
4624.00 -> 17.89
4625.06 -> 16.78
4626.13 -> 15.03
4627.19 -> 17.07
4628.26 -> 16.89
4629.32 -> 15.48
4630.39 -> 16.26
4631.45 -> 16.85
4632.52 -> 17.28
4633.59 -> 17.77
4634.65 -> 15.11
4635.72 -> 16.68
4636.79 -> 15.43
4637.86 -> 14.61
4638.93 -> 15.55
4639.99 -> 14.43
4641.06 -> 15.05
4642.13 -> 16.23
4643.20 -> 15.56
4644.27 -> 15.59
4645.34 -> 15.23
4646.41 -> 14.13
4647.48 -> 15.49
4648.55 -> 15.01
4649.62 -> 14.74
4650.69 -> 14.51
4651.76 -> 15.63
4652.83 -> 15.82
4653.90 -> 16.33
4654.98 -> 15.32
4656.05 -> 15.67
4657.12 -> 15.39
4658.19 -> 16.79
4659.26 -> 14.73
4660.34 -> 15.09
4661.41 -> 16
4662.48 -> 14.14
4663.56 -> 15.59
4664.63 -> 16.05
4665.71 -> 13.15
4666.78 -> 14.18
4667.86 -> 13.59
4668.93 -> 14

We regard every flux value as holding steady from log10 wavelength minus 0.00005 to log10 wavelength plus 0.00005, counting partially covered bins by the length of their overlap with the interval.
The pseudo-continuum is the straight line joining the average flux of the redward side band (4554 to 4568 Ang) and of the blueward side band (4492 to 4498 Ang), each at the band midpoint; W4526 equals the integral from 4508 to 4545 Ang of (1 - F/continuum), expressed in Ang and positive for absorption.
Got 1.19 Ang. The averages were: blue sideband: 15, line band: 14.8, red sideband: 15.6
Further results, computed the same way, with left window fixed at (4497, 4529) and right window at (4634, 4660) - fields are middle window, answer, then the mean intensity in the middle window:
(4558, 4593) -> -0.4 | 15.4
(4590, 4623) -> -1.2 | 15.9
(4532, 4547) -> 0.5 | 14.7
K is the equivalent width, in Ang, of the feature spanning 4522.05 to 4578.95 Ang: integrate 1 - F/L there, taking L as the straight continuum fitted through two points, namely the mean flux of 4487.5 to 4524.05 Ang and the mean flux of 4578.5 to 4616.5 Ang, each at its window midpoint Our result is 2.3 Ang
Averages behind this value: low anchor 15.3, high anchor 15.6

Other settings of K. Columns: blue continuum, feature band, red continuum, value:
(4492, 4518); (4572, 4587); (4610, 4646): 0.7 Ang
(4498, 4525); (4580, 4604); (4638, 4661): 0.0 Ang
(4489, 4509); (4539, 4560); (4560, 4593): 0.4 Ang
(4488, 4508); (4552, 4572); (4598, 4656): -0.2 Ang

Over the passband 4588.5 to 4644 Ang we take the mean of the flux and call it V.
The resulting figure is 15.9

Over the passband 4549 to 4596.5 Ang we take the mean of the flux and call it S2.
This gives 15.3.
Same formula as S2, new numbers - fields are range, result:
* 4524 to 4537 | 13.7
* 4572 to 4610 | 15.4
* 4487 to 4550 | 14.9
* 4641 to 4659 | 15.4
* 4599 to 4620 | 16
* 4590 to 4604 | 15.2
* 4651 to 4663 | 15.5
